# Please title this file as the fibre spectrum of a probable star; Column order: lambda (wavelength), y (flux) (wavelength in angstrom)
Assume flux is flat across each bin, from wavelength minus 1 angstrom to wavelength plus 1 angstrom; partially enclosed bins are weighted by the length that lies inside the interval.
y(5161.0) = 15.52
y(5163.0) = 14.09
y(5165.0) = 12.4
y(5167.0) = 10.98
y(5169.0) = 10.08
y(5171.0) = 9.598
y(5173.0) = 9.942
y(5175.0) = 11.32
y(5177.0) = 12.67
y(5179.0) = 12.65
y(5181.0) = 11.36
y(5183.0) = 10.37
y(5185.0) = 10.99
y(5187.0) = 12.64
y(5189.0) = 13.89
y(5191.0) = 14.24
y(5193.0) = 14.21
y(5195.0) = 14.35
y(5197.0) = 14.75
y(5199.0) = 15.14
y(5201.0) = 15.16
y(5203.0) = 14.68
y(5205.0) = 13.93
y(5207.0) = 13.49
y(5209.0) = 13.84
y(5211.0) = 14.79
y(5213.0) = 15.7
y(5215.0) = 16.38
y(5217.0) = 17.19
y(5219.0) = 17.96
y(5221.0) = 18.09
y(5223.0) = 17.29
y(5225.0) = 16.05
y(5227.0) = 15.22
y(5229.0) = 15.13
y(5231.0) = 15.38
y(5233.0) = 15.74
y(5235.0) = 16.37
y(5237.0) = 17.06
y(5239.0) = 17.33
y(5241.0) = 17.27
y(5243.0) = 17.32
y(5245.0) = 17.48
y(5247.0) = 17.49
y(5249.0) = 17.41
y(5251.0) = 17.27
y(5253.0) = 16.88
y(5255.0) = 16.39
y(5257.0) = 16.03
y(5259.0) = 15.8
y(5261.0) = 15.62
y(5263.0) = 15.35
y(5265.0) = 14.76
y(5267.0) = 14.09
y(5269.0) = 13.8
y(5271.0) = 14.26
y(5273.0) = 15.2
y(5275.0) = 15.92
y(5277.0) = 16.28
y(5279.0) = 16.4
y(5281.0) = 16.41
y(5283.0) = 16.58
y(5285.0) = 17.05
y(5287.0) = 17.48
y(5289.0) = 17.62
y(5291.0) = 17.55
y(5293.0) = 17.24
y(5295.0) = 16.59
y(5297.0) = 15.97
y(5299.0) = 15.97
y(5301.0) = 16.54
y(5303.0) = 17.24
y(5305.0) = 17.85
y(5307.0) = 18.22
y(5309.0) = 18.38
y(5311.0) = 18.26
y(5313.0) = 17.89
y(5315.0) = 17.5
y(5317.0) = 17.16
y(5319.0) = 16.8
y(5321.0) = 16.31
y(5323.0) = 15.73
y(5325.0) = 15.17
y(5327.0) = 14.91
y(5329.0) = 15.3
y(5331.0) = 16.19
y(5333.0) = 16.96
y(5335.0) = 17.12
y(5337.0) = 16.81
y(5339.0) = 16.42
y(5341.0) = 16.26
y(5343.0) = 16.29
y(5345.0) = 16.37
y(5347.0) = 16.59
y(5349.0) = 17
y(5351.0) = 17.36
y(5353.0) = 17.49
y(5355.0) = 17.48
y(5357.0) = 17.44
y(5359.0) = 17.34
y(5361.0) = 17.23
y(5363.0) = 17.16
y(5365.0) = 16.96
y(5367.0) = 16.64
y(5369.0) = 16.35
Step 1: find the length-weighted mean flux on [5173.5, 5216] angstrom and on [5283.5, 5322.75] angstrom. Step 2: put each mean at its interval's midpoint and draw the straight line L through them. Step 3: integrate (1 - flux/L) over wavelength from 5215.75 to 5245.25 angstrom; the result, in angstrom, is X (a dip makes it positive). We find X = -3.8 angstrom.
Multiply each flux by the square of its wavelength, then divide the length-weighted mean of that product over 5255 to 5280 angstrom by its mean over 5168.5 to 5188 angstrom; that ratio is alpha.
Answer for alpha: 1.42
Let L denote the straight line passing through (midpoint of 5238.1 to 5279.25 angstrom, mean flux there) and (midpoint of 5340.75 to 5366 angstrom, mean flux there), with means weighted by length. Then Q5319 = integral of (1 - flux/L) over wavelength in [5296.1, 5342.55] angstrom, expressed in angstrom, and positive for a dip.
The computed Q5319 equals -0.1 angstrom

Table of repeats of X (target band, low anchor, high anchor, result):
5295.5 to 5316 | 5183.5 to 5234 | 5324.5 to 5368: -1.5 angstrom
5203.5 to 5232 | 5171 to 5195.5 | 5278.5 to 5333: -4.6 angstrom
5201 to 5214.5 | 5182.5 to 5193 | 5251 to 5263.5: -0.8 angstrom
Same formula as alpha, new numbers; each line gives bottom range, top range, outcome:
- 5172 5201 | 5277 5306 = 1.37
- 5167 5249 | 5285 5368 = 1.21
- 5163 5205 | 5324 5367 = 1.40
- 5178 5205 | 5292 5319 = 1.34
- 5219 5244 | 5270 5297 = 1.01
